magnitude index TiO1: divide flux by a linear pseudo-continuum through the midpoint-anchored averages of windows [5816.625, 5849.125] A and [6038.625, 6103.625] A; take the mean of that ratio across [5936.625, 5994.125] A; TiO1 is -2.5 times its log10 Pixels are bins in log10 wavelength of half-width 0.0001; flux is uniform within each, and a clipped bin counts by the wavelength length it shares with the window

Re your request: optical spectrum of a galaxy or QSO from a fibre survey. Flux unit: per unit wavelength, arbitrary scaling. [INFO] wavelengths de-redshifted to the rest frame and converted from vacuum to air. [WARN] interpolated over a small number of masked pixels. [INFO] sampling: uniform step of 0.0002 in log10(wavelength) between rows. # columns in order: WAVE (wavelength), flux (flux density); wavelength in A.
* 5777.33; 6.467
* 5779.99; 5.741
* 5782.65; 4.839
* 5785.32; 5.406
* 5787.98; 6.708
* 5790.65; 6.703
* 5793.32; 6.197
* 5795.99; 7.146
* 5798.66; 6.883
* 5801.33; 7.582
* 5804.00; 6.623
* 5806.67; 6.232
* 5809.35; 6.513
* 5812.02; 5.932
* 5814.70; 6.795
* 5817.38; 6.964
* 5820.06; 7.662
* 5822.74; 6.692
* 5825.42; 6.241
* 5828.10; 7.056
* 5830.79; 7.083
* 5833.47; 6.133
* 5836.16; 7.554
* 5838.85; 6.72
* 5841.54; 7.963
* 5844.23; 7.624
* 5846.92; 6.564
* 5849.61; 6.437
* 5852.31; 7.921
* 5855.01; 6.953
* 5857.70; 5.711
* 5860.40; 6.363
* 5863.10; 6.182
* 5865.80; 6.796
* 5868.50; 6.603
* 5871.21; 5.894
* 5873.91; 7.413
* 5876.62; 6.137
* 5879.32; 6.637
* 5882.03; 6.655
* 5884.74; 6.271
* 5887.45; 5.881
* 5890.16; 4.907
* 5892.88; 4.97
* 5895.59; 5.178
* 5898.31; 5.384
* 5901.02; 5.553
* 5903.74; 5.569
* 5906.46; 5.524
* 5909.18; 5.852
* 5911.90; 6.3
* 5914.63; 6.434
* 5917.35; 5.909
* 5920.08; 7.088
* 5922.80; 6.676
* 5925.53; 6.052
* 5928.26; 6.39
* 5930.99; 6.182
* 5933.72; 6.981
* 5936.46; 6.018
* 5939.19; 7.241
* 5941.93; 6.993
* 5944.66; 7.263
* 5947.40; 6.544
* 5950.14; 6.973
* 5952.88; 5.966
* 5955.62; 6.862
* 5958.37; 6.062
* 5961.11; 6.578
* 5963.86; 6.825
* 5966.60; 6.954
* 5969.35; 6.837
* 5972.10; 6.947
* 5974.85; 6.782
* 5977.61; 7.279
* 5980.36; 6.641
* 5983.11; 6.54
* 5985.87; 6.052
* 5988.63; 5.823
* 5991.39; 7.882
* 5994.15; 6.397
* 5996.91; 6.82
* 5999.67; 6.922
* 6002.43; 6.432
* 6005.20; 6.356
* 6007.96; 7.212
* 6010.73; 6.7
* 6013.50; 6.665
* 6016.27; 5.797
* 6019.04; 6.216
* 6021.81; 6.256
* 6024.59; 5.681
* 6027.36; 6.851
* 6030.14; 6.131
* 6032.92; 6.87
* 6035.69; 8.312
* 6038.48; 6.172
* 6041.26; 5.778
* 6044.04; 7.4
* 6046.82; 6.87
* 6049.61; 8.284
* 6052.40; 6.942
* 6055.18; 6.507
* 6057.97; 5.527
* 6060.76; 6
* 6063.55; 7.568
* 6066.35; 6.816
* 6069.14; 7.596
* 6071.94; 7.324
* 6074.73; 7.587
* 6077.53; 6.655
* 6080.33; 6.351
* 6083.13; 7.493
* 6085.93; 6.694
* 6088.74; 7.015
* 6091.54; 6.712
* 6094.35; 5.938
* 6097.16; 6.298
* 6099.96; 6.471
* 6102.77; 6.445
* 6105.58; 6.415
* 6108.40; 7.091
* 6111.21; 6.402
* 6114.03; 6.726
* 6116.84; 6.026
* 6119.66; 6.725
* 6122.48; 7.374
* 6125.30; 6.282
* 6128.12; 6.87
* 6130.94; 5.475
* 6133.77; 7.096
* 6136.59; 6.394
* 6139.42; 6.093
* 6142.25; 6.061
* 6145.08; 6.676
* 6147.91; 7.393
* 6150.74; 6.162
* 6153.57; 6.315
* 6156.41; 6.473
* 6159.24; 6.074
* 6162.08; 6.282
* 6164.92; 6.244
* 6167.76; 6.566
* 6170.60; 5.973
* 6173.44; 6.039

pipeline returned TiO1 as 0.025 mag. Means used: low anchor 7.01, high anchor 6.79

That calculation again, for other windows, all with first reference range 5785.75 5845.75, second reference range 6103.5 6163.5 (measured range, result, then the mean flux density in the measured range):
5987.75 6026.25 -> 0.018 mag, 6.52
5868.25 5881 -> 0.040 mag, 6.53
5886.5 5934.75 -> 0.139 mag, 5.93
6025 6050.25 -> -0.045 mag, 6.87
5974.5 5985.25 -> -0.015 mag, 6.76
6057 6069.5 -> -0.016 mag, 6.67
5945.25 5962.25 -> 0.026 mag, 6.53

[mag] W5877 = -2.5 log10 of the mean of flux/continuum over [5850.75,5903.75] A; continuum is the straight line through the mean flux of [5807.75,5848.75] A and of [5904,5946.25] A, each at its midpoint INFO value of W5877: 0.09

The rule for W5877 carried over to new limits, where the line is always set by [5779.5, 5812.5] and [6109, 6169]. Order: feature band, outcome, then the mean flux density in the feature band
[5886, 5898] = 0.214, 5.25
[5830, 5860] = -0.091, 6.95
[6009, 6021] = 0.012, 6.36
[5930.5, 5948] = -0.061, 6.78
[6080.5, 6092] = -0.078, 6.93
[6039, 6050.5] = -0.084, 6.96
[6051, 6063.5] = 0.010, 6.39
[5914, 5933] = 0.000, 6.41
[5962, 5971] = -0.072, 6.86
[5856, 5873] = 0.015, 6.3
